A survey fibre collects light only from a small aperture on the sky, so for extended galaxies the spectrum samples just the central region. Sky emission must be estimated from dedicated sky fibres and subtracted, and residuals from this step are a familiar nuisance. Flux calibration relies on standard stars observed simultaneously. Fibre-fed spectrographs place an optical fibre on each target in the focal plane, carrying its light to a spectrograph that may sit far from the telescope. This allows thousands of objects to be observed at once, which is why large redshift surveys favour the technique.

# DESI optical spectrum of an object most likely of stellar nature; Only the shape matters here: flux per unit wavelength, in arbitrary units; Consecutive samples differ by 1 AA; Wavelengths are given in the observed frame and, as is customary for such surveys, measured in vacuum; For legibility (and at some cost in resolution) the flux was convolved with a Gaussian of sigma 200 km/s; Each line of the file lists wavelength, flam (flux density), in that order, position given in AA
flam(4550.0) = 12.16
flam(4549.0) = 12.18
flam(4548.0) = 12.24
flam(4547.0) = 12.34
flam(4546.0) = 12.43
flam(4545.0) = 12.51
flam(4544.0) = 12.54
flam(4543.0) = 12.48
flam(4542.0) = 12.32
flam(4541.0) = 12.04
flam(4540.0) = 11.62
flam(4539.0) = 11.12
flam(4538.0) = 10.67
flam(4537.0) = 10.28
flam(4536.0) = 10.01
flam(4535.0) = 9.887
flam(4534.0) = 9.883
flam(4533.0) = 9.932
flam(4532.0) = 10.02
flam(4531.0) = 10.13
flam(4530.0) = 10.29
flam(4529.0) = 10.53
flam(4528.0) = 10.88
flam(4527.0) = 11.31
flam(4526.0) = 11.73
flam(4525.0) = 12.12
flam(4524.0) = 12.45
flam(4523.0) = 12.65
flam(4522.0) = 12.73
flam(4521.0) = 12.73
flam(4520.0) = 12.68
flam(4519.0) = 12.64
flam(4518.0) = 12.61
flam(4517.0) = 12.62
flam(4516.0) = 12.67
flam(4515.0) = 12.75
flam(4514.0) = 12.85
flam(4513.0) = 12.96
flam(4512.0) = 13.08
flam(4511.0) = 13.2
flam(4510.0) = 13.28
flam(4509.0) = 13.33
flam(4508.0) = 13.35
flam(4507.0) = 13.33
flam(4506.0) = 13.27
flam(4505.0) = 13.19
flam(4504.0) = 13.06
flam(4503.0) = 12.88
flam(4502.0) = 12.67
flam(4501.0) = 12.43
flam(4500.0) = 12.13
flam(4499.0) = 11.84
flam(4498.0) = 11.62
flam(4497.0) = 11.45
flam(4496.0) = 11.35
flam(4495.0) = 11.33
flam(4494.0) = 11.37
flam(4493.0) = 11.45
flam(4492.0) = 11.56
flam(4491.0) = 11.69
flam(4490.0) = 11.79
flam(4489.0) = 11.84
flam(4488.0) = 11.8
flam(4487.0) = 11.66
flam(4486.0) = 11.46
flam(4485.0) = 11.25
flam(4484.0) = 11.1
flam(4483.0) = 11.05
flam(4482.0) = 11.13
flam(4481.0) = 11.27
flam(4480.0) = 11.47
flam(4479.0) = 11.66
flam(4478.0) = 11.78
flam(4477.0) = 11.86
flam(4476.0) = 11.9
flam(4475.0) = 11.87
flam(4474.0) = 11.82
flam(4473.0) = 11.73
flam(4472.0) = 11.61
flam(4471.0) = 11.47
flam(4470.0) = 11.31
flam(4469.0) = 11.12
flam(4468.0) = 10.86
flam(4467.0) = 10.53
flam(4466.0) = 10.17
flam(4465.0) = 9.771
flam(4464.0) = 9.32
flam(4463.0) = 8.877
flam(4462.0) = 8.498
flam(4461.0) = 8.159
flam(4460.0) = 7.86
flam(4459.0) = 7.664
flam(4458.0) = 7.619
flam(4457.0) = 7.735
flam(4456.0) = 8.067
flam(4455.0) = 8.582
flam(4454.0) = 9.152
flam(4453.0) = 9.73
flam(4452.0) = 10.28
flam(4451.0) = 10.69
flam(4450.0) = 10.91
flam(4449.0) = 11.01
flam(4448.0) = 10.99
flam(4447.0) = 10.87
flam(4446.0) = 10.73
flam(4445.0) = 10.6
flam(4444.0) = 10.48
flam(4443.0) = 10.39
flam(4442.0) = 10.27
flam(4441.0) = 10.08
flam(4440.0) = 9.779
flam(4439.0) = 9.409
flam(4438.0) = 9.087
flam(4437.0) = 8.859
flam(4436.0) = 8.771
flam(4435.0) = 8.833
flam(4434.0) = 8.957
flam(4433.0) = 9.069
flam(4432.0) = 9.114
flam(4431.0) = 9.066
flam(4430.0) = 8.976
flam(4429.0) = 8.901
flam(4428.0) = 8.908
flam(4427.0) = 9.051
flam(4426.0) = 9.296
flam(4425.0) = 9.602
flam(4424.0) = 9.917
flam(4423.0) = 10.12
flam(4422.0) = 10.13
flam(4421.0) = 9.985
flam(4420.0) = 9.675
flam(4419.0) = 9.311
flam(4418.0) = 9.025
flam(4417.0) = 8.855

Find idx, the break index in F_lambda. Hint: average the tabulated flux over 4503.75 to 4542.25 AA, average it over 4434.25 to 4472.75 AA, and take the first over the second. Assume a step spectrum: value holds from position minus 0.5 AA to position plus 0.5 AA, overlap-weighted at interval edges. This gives 1.23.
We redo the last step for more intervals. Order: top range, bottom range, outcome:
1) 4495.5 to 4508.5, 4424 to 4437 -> 1.38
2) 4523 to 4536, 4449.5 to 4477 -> 1.09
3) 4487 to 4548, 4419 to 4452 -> 1.22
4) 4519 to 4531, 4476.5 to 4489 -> 1.03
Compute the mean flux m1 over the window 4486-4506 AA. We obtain 12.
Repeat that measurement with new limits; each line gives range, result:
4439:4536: 11.2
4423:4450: 9.69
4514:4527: 12.5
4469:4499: 11.5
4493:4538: 12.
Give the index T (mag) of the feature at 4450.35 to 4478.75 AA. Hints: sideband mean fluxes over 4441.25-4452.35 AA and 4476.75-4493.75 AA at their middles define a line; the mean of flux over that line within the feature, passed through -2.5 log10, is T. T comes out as 0.11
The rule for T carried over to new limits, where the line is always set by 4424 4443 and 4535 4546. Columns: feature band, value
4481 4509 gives -0.14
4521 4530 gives -0.05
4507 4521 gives -0.18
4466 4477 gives -0.13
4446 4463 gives 0.05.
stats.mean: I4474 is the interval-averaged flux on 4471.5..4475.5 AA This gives 11.8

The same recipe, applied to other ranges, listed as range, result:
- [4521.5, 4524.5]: 12.6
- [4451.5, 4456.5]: 9.16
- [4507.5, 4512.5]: 13.2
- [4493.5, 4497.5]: 11.4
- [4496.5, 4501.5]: 11.9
